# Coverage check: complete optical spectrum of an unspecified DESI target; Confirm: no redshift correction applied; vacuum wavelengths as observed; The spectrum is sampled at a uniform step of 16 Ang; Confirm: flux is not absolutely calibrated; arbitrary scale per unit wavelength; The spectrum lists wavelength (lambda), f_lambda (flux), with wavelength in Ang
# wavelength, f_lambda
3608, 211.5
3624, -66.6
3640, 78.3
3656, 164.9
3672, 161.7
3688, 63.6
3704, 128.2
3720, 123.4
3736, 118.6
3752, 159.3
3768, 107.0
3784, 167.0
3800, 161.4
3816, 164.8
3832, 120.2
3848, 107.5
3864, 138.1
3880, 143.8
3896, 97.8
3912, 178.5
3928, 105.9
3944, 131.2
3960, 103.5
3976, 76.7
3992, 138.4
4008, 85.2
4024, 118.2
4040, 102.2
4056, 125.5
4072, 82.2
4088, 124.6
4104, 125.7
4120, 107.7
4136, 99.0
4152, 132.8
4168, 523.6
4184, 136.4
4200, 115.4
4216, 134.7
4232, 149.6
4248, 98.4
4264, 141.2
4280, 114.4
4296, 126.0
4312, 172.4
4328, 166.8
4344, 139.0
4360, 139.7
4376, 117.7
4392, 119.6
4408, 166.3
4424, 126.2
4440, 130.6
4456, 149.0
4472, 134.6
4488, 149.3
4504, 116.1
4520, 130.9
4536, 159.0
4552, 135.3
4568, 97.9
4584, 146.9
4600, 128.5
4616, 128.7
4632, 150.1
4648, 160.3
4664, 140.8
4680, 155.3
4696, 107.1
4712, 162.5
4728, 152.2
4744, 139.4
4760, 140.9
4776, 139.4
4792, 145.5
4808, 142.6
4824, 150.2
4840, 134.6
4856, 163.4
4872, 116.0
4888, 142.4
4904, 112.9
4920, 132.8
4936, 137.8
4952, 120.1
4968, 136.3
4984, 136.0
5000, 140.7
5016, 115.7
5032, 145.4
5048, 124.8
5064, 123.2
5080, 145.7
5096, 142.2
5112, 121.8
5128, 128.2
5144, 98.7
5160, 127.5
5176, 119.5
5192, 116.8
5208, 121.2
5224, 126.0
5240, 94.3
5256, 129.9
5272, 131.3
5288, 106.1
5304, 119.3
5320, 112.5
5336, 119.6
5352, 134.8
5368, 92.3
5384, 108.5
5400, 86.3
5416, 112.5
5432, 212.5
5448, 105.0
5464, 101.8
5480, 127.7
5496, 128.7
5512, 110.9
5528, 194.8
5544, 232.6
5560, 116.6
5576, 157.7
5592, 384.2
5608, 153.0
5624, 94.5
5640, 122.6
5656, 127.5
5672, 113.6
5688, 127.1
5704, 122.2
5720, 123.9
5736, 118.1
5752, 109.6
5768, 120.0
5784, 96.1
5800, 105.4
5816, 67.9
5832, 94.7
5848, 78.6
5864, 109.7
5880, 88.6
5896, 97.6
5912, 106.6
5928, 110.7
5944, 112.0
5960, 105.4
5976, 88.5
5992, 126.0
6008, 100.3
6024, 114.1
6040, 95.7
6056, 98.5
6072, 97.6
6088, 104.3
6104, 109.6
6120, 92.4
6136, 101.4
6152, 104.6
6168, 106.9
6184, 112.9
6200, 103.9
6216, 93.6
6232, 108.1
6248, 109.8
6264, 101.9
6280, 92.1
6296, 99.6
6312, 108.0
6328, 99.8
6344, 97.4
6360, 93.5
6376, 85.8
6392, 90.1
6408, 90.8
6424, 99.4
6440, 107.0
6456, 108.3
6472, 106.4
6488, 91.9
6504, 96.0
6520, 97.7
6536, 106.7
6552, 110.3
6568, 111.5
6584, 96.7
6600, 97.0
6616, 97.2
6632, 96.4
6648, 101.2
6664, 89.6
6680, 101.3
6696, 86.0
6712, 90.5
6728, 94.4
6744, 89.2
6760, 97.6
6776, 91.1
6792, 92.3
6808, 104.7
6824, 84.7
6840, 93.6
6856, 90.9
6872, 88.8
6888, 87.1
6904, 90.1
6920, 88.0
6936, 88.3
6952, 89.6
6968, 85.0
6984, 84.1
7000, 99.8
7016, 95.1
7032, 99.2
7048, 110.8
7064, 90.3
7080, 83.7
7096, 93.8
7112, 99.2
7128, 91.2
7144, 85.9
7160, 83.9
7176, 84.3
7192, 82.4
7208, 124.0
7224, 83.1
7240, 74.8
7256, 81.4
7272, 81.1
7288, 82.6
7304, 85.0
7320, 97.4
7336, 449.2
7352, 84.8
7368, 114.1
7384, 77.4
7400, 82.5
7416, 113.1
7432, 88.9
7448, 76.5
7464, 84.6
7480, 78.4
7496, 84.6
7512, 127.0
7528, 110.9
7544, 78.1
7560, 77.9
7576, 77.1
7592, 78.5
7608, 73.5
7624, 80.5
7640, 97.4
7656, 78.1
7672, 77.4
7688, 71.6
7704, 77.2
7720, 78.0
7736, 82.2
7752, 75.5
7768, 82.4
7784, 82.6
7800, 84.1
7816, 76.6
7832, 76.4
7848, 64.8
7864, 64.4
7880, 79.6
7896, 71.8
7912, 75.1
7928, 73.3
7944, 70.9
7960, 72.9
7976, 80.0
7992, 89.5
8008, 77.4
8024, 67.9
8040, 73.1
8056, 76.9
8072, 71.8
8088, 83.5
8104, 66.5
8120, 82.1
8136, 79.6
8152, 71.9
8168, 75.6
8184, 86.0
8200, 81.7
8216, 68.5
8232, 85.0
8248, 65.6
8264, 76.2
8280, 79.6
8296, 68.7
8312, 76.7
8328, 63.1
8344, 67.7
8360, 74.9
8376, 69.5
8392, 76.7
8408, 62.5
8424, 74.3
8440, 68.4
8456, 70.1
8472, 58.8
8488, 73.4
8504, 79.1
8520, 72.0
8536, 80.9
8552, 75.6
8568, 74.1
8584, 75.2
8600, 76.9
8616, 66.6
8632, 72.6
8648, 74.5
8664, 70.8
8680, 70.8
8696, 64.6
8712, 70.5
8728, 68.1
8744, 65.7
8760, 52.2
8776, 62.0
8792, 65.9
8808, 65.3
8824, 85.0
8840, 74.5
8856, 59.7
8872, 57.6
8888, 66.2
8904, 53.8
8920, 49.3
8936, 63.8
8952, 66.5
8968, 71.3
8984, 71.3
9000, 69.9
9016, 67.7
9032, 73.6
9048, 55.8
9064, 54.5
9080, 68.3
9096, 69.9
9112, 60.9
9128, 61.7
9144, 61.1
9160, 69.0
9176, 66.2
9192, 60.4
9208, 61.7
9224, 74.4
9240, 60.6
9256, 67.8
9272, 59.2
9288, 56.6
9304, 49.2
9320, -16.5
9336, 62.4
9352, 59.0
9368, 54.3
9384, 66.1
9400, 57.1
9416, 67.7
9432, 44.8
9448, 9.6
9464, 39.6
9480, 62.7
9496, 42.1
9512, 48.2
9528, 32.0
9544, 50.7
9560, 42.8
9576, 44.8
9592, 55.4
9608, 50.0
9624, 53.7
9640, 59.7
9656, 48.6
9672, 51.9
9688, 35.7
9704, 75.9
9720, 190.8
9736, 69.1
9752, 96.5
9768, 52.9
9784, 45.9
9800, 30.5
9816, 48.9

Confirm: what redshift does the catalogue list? 0.12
